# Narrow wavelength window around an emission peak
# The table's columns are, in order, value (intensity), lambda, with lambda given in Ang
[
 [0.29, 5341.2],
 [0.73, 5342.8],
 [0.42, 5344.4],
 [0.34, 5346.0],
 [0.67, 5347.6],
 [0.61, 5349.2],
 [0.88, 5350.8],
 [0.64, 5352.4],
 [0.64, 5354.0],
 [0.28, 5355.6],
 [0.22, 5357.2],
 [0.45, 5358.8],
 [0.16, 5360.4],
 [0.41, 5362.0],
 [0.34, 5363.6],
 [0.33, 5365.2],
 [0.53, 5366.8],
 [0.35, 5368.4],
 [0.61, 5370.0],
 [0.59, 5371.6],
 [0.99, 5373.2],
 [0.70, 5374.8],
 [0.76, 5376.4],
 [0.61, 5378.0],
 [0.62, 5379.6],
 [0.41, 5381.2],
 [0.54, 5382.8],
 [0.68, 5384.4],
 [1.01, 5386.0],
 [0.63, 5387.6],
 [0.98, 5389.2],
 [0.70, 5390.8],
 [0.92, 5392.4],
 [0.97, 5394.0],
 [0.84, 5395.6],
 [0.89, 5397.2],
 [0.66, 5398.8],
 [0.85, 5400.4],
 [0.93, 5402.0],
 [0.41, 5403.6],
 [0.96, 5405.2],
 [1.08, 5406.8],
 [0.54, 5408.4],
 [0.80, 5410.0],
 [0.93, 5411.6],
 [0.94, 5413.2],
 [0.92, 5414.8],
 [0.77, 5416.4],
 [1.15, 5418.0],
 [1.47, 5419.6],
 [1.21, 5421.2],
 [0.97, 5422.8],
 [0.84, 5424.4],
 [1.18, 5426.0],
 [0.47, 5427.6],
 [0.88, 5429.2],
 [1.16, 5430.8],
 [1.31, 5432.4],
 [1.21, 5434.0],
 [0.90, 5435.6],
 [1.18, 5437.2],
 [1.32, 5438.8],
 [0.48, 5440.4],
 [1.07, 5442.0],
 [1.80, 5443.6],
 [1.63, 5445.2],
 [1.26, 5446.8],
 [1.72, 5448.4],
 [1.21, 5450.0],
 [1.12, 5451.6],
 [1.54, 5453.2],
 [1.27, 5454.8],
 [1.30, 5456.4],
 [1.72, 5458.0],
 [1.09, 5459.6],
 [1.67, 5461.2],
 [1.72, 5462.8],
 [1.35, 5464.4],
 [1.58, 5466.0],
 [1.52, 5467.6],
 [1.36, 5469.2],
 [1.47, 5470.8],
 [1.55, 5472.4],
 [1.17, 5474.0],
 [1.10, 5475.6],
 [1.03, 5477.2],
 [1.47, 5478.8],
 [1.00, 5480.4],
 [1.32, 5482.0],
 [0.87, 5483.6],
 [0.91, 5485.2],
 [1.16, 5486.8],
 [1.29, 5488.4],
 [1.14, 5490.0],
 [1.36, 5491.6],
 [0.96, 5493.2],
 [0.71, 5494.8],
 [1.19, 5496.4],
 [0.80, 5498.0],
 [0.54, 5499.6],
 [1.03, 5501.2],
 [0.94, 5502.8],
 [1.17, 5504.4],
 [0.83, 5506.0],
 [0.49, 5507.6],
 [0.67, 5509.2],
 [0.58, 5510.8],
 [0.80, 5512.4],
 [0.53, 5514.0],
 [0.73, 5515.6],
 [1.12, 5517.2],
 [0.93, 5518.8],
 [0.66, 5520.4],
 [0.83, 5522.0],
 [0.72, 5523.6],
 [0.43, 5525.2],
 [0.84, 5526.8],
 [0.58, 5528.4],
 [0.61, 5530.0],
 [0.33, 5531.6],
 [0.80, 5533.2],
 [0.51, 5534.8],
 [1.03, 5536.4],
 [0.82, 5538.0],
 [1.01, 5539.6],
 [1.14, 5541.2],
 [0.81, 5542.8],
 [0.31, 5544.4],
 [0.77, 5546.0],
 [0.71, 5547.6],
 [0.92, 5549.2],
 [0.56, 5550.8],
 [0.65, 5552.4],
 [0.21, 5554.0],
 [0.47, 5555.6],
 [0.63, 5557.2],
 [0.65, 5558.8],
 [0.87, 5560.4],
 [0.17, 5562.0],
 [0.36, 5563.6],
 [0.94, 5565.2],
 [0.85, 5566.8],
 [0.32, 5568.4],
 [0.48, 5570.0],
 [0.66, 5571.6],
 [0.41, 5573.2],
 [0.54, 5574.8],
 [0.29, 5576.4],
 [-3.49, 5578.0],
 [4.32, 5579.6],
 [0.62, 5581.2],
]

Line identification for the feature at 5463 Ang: C IV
